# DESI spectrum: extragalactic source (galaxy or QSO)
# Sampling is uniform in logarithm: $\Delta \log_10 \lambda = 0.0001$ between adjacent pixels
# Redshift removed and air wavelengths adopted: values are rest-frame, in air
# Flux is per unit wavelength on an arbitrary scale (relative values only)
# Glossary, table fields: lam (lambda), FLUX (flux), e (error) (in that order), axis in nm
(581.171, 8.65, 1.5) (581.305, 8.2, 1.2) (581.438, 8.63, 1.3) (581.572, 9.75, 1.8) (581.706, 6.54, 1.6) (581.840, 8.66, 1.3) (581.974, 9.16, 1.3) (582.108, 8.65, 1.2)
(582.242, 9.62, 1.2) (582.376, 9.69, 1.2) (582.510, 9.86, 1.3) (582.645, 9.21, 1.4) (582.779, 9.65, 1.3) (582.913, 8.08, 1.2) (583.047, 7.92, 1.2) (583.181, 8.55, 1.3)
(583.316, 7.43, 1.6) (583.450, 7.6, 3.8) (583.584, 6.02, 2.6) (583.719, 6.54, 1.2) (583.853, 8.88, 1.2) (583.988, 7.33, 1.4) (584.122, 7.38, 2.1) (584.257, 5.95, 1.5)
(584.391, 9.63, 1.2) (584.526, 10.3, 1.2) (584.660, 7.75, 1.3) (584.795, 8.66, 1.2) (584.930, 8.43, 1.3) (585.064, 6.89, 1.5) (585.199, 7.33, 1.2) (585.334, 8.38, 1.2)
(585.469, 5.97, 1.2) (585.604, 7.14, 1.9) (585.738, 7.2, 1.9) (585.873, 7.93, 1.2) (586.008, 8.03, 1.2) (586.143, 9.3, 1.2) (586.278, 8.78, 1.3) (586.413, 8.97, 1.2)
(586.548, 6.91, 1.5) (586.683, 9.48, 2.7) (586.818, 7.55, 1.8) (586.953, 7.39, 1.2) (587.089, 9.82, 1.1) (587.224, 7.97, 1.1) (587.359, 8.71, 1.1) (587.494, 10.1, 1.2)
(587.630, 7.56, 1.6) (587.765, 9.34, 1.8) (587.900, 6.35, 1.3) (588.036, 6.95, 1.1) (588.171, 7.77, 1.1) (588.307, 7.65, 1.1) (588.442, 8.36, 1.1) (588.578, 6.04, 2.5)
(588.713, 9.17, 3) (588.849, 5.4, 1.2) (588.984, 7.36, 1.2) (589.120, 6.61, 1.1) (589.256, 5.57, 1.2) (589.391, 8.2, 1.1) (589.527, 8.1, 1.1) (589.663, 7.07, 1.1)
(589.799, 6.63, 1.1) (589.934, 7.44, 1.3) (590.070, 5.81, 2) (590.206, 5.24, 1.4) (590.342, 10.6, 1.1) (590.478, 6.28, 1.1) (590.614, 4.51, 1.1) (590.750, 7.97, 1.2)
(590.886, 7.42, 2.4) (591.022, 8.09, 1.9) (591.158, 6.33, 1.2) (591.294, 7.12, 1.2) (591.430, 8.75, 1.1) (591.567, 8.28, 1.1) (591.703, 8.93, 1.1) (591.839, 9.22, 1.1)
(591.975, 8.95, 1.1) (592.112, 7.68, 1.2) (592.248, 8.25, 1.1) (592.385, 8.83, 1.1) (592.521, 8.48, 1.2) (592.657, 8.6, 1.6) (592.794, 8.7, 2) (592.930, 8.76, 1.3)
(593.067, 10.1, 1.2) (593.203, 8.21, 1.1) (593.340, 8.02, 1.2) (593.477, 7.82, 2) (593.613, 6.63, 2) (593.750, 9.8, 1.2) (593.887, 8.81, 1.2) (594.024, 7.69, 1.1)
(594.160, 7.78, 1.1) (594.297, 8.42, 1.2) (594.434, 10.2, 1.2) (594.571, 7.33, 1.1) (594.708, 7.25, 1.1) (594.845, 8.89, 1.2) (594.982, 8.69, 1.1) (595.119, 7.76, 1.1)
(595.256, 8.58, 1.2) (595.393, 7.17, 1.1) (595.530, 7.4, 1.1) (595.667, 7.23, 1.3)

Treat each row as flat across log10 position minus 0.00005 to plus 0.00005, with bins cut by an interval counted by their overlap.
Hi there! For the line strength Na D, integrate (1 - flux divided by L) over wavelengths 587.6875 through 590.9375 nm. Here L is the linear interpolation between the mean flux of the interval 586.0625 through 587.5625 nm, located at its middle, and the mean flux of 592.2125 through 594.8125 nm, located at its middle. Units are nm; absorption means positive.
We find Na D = 0.528 nm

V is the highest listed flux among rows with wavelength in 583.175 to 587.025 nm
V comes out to 10.3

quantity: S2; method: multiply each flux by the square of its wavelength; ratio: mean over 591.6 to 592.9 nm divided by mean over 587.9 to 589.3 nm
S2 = 1.23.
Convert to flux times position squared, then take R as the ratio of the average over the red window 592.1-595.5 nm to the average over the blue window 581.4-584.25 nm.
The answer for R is 1.05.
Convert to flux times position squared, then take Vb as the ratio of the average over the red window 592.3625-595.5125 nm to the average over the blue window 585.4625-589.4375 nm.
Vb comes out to 1.1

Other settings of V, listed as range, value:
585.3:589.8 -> 10.1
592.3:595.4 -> 10.2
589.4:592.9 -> 10.6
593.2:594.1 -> 9.8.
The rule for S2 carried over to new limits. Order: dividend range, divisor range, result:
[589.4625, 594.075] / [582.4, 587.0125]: 1.01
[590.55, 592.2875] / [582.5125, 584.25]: 1.02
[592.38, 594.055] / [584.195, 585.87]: 1.12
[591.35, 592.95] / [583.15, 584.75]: 1.14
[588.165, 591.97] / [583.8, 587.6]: 0.92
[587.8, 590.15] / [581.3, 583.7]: 0.86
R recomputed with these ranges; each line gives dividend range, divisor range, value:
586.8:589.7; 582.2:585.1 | 0.95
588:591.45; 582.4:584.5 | 0.90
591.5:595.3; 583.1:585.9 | 1.13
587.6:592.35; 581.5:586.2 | 0.94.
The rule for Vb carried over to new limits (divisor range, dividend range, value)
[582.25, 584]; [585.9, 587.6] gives 1.04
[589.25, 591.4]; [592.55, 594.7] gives 1.20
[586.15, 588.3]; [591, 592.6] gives 1.02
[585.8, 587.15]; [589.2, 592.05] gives 0.90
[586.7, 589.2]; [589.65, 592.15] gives 0.97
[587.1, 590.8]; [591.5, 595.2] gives 1.16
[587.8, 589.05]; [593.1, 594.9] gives 1.15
